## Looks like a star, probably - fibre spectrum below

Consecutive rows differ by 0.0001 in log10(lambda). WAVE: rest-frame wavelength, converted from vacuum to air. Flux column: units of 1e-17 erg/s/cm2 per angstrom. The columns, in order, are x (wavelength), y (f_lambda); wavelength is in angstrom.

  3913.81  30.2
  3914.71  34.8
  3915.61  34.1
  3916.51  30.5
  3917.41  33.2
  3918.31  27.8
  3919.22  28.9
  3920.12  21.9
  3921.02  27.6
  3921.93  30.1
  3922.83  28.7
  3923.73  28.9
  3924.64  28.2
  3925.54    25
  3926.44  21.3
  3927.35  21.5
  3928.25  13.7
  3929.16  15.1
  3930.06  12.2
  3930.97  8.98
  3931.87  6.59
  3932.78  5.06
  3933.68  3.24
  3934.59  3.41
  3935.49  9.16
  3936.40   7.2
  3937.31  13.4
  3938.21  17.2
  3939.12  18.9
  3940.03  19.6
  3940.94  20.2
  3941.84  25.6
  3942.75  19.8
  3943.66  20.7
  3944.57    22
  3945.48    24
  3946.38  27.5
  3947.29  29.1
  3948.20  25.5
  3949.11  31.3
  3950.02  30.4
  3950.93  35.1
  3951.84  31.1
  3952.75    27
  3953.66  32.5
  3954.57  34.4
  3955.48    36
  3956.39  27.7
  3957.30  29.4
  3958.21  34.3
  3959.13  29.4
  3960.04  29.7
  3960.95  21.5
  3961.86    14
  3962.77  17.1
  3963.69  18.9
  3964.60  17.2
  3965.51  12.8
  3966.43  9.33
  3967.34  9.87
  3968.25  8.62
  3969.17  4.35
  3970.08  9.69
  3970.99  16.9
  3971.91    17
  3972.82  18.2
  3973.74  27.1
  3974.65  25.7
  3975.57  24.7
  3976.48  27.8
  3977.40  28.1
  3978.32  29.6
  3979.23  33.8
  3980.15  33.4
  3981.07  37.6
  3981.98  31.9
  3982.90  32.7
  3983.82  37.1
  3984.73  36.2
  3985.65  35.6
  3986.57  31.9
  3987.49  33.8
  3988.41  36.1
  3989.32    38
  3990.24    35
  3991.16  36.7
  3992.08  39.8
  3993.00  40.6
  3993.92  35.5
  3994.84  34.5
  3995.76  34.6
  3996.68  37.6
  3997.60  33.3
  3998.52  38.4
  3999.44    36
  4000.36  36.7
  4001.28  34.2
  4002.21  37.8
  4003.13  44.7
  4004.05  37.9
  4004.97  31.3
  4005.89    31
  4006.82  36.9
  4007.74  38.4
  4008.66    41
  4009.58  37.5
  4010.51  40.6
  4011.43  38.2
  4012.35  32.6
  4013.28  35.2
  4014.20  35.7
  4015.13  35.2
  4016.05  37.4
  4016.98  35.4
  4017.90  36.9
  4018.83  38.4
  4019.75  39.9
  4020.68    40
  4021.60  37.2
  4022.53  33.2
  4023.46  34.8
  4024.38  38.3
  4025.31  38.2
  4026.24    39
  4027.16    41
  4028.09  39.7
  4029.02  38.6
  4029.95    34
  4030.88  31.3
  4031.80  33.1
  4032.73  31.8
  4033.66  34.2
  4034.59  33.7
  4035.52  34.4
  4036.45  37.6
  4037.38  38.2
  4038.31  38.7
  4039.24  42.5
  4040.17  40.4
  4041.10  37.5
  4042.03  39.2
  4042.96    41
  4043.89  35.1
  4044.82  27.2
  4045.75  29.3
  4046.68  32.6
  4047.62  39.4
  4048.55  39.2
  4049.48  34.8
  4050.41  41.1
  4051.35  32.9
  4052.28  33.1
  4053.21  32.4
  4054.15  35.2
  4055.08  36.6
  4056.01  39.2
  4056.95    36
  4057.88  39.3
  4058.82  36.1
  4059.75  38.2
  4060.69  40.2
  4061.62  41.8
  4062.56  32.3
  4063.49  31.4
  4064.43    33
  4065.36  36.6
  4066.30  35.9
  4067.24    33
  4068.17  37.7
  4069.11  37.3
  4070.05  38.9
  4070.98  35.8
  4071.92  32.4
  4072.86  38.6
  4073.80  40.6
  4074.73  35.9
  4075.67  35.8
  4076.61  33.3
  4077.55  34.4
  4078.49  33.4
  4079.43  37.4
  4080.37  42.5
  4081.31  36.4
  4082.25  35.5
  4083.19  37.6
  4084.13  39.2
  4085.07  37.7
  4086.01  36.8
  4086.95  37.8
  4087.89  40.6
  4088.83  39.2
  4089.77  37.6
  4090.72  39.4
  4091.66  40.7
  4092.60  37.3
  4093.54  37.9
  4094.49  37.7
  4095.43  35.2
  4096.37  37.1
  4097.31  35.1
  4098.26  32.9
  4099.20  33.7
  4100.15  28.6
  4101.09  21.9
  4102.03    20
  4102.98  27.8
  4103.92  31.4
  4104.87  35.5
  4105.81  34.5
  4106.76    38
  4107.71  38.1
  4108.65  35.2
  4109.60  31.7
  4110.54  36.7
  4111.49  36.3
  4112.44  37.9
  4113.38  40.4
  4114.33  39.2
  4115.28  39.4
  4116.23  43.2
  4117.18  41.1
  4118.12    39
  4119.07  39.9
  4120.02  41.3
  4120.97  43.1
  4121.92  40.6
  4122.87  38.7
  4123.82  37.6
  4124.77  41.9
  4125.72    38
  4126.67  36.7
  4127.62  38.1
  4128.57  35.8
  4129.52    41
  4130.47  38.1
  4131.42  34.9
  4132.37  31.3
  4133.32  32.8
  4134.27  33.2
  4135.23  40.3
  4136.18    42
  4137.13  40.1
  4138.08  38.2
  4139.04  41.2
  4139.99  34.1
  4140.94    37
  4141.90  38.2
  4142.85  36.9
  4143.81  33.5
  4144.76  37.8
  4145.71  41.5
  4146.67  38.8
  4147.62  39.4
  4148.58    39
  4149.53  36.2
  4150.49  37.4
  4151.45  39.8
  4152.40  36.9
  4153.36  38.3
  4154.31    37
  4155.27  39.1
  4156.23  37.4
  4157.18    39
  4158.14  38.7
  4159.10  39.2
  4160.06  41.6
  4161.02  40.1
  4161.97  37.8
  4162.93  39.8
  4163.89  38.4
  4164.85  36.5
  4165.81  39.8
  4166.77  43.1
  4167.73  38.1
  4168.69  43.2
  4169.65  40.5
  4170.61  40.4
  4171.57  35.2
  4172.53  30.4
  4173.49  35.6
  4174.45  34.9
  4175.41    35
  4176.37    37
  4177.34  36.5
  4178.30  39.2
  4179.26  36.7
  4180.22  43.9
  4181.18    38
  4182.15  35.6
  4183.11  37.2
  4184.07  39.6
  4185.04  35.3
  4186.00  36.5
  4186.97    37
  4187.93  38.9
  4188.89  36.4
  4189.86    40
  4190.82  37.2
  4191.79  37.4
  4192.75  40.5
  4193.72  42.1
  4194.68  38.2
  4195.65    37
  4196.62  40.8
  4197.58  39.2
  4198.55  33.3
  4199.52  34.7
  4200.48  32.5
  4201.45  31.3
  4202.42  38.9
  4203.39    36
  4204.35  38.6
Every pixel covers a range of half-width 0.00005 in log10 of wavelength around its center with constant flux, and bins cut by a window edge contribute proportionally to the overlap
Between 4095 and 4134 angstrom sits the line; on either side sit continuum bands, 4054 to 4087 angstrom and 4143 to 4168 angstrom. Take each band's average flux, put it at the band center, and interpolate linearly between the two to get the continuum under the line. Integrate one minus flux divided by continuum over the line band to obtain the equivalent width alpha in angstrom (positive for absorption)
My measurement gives 1.7 angstrom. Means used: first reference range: 36.7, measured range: 36.1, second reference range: 38.6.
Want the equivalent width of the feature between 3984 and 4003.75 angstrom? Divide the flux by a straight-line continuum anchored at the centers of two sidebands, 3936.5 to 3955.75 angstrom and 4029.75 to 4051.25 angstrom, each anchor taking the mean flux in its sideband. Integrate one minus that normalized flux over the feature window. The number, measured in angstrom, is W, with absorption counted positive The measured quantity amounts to -3.8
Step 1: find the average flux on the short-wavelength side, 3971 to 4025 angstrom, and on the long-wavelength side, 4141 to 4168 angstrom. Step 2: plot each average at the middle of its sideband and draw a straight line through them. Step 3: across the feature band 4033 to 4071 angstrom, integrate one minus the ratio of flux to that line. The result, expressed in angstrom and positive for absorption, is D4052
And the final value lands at -0.4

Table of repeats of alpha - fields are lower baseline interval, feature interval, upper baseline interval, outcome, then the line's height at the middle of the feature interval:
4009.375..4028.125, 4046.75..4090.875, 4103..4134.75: 0.7 angstrom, 37.4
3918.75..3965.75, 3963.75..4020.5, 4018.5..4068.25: -3.9 angstrom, 29.1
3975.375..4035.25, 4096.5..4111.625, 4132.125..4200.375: 1.9 angstrom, 37.1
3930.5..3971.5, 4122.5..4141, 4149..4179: -1.2 angstrom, 35.4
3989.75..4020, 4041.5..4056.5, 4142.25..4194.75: 0.7 angstrom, 37.2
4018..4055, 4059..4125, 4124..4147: 0.8 angstrom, 37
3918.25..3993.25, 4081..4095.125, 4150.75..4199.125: -2.4 angstrom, 32.6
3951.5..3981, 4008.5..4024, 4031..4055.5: -2.8 angstrom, 31.3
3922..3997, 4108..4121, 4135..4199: -1.5 angstrom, 34.7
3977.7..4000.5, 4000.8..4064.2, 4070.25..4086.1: -0.9 angstrom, 36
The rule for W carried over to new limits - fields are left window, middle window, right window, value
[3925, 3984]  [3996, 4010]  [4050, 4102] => -4.8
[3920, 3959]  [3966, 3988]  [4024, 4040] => 2.6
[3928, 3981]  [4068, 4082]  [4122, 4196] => -2.6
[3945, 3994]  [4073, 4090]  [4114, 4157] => -1.3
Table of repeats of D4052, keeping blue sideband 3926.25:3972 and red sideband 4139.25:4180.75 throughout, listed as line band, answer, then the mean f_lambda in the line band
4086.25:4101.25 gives -1.8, 36.1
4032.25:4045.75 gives -4.3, 36.3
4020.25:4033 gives -4.9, 36.5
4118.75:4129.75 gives -1.4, 39.3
